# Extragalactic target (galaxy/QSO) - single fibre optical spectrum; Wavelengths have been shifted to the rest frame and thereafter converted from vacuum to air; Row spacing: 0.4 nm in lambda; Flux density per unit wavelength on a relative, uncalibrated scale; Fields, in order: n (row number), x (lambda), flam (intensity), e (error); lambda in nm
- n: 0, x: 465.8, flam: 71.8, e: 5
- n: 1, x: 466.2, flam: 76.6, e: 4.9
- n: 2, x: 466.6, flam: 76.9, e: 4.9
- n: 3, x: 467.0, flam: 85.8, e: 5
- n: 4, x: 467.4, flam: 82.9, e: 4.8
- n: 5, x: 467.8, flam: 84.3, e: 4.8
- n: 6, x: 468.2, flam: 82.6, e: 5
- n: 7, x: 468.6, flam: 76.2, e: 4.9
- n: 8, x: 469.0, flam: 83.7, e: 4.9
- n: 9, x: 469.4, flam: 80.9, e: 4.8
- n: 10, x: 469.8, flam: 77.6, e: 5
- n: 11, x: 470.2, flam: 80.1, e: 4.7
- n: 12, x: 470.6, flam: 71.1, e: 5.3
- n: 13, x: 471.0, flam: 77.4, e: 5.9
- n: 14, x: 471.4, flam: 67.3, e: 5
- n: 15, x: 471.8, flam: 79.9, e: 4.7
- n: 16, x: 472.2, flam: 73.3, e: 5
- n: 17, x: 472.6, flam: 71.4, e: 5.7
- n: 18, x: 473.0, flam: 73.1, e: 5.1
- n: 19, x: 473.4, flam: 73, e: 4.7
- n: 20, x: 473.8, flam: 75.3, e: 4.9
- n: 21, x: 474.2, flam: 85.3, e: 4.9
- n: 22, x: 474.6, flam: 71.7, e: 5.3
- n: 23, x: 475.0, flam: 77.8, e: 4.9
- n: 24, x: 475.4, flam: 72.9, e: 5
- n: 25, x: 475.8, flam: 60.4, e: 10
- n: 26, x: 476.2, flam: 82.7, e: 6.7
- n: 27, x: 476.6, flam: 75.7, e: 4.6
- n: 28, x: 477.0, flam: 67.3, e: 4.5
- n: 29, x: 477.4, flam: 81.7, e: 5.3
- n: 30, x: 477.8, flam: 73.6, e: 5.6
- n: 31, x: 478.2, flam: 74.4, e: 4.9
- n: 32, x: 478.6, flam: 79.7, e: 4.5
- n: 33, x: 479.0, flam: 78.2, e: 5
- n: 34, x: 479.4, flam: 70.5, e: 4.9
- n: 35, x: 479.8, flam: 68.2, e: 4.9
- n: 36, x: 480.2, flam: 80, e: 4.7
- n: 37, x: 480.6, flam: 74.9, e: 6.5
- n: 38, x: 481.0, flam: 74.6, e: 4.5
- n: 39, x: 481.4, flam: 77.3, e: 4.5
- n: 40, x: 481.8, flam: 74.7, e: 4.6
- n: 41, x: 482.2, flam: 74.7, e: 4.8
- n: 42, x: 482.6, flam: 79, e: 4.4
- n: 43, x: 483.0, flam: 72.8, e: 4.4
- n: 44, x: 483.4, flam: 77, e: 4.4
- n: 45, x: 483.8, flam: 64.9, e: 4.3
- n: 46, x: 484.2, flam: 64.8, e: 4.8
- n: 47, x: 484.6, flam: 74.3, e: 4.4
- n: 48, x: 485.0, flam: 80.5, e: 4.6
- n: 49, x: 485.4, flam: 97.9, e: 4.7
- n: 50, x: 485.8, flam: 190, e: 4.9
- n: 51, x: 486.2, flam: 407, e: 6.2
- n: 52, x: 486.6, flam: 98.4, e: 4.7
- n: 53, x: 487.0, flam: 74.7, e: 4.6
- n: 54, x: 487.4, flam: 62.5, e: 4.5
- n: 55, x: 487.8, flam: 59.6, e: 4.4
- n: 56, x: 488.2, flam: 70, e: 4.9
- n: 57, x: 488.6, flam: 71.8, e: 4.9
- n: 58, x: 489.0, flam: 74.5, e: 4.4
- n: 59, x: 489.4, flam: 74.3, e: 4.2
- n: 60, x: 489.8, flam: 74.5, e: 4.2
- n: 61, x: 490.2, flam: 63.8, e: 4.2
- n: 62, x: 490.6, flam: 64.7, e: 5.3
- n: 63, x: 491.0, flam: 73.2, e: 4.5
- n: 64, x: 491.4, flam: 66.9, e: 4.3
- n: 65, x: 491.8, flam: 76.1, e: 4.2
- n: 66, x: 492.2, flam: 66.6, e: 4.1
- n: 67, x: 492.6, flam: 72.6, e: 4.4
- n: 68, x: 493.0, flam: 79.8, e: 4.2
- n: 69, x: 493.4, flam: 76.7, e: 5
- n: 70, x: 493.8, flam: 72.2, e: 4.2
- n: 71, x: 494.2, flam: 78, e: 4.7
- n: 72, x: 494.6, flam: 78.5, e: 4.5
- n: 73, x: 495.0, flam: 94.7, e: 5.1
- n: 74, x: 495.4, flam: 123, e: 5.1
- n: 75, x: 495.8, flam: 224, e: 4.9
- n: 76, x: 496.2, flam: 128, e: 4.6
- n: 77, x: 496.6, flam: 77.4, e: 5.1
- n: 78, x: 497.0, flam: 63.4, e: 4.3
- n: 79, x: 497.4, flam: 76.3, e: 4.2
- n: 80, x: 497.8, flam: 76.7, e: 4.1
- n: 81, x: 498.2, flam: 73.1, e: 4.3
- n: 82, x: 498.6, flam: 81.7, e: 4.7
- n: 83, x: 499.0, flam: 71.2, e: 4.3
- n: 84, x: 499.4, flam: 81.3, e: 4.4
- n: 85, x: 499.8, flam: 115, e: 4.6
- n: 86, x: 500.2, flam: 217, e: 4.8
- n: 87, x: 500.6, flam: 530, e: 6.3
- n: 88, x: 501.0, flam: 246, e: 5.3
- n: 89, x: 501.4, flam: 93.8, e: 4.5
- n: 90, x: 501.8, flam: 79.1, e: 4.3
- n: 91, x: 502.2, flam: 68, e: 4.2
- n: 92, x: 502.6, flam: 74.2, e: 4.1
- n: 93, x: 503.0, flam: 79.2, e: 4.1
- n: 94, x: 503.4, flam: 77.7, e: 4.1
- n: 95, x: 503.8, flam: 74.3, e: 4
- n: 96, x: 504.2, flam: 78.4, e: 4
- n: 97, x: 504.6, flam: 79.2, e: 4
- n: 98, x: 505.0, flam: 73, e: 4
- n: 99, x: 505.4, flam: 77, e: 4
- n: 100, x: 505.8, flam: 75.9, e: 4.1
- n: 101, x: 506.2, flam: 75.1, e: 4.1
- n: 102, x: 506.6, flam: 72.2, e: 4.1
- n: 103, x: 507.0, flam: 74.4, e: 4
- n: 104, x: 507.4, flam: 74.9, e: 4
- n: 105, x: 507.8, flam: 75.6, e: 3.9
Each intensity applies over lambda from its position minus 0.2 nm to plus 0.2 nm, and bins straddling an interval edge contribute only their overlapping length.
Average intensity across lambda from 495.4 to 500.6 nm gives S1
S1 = 124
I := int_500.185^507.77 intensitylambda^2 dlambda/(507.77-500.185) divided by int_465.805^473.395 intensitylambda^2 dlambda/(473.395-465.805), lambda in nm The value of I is 1.68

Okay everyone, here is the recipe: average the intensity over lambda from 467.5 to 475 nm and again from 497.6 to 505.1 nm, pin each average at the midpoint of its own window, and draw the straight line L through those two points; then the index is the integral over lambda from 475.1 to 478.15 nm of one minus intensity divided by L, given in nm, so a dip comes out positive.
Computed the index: 0.40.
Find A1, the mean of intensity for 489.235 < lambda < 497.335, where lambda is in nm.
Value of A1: 86.3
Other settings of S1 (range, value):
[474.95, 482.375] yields 74.6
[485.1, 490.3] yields 109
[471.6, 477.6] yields 74.8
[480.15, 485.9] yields 82.1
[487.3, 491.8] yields 69.2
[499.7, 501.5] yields 255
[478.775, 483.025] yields 75.1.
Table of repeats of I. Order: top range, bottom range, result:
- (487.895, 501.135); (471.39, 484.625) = 1.53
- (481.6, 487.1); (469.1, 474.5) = 1.53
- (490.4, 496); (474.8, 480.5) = 1.28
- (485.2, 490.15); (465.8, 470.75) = 1.51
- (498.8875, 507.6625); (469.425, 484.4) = 1.69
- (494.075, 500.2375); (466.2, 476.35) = 1.46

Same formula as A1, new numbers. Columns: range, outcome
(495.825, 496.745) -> 127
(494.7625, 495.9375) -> 141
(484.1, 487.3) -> 136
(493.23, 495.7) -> 92.8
